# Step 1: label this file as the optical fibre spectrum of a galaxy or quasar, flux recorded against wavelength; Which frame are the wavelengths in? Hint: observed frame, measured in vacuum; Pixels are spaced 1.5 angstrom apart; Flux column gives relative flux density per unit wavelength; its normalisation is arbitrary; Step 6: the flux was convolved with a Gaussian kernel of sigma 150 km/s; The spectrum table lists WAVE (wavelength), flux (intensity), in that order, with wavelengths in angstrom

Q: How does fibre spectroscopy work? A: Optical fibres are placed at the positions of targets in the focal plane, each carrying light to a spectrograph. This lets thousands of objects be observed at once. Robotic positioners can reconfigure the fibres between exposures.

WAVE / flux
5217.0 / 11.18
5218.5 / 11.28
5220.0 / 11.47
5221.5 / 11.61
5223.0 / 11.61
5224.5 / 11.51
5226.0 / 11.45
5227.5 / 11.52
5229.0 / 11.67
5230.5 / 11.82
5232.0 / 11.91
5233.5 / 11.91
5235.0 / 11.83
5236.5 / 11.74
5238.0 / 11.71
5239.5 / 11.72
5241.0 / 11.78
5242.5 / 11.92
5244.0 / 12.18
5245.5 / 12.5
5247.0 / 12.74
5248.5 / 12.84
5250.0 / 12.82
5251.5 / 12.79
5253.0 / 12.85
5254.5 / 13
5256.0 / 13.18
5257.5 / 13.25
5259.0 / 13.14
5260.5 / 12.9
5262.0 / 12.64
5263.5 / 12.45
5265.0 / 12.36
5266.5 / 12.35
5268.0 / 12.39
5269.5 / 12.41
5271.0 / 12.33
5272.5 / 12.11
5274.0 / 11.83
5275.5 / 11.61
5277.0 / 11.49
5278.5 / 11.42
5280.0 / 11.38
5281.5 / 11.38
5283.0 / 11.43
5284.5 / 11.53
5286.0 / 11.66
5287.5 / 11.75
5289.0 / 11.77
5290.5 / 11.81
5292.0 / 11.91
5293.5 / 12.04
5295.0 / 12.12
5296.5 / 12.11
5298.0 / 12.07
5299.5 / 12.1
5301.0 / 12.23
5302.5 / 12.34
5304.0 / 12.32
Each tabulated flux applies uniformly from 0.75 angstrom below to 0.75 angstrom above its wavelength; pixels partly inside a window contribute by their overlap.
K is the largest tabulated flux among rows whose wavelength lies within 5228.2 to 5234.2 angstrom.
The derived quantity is 11.91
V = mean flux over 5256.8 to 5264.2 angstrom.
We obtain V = 12.9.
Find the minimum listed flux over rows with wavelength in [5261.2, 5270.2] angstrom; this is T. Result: 12.35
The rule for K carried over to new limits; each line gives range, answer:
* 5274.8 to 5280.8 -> 11.61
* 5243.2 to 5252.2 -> 12.84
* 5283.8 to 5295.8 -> 12.12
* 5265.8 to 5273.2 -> 12.41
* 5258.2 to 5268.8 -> 13.14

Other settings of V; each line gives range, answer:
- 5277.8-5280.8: 11.4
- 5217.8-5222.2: 11.5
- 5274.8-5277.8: 11.5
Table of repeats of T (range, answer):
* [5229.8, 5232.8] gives 11.82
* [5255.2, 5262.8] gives 12.64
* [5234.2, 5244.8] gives 11.71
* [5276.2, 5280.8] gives 11.38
